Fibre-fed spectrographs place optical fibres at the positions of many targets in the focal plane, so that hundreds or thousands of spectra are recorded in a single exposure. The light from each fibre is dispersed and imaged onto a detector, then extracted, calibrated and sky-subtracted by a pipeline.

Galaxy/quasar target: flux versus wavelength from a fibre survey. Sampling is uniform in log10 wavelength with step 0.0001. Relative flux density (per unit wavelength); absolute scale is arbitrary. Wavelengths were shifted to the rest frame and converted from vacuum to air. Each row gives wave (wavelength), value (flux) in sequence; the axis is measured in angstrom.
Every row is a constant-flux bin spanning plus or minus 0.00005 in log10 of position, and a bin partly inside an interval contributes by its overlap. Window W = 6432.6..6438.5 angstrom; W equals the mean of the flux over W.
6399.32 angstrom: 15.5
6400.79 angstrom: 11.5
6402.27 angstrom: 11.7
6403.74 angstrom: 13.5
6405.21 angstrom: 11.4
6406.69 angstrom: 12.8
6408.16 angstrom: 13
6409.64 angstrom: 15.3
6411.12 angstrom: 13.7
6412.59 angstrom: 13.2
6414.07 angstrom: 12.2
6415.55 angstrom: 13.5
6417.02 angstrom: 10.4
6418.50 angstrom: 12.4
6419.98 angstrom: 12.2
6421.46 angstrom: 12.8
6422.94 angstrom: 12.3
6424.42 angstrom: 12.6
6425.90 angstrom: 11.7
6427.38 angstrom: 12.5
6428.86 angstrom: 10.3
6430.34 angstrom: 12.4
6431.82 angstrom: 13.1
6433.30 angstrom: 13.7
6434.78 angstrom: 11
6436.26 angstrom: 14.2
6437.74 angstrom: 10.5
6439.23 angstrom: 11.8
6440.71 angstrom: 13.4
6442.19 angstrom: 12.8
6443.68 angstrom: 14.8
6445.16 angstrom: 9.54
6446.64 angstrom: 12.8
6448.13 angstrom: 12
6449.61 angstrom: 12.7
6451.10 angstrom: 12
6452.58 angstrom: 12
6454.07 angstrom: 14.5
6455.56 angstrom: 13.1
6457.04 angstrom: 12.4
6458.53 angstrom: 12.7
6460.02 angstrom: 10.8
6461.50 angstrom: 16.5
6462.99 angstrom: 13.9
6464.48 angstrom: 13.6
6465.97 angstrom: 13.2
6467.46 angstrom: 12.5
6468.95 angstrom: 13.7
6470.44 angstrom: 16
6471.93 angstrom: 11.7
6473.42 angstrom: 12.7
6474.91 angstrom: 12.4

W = 12.3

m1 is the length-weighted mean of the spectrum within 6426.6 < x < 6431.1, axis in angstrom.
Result 11.7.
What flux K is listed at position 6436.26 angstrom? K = 14.2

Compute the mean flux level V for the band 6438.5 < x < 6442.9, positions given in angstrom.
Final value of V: 12.7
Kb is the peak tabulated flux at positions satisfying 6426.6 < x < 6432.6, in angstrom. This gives 13.1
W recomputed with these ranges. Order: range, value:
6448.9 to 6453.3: 12.2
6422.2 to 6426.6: 12.2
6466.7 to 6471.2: 14.1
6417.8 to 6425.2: 12.4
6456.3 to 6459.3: 12.5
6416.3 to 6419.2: 11.4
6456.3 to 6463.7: 13.3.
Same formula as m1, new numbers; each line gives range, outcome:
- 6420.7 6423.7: 12.5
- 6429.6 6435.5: 12.6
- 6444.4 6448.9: 11.5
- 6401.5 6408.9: 12.5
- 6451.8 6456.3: 13.2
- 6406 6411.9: 13.7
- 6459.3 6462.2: 13.7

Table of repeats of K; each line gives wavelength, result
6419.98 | 12.2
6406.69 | 12.8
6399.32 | 15.5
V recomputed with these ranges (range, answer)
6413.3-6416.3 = 12.8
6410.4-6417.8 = 12.6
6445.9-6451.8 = 12.4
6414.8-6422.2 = 12.3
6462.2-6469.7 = 13.4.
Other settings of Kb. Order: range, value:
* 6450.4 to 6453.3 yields 12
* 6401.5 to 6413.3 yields 15.3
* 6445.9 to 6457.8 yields 14.5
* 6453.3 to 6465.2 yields 16.5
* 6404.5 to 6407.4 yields 12.8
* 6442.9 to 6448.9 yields 14.8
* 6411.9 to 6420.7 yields 13.5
